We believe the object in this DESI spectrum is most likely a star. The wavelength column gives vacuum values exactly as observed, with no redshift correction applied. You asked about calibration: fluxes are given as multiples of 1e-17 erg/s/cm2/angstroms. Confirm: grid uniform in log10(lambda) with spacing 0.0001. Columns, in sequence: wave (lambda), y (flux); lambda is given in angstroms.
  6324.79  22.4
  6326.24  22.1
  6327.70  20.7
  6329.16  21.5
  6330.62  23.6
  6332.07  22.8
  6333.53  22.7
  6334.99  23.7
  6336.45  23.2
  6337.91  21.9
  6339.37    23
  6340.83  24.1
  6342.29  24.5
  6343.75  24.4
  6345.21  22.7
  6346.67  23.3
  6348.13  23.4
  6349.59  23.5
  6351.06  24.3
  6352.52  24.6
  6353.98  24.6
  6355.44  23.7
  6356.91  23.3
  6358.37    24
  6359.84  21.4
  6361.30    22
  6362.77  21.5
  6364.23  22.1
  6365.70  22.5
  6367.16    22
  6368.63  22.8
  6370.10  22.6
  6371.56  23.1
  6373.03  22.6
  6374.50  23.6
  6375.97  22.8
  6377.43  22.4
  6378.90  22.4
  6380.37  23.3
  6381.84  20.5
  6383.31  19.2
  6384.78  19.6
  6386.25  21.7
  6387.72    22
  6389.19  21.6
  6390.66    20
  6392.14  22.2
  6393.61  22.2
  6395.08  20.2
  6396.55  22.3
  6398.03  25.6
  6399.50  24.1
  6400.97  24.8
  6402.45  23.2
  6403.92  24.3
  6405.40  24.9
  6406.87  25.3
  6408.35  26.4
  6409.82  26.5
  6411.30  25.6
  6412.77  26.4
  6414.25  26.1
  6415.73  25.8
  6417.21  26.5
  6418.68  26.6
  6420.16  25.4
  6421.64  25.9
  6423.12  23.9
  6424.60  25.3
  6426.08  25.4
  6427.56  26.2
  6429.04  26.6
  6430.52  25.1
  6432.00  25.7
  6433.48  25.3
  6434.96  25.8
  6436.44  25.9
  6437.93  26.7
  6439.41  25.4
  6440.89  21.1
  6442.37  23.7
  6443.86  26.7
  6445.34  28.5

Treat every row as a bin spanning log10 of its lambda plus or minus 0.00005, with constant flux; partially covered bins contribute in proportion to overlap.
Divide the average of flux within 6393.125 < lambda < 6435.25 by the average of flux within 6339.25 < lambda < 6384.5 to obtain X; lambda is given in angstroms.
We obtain 1.10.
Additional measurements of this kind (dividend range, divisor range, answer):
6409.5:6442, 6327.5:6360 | 1.10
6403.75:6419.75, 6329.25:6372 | 1.12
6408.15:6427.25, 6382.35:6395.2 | 1.23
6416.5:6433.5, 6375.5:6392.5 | 1.20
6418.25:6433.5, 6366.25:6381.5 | 1.13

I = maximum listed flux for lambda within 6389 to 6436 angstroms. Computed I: 26.6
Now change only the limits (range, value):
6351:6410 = 26.5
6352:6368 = 24.6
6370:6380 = 23.6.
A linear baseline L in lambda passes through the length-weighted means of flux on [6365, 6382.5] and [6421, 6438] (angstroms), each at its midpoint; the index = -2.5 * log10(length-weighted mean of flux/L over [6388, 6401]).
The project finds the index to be 0.06 mag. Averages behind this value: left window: 22.6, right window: 25.6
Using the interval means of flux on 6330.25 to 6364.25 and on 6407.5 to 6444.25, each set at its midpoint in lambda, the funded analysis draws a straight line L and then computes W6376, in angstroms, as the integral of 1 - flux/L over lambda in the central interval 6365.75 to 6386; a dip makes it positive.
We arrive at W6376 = 1.7 angstroms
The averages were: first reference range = 23.3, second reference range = 25.6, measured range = 22.1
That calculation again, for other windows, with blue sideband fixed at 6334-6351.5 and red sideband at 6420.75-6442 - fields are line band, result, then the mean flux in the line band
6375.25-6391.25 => 1.9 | 21.4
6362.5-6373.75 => 0.7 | 22.4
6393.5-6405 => 0.6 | 23.4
